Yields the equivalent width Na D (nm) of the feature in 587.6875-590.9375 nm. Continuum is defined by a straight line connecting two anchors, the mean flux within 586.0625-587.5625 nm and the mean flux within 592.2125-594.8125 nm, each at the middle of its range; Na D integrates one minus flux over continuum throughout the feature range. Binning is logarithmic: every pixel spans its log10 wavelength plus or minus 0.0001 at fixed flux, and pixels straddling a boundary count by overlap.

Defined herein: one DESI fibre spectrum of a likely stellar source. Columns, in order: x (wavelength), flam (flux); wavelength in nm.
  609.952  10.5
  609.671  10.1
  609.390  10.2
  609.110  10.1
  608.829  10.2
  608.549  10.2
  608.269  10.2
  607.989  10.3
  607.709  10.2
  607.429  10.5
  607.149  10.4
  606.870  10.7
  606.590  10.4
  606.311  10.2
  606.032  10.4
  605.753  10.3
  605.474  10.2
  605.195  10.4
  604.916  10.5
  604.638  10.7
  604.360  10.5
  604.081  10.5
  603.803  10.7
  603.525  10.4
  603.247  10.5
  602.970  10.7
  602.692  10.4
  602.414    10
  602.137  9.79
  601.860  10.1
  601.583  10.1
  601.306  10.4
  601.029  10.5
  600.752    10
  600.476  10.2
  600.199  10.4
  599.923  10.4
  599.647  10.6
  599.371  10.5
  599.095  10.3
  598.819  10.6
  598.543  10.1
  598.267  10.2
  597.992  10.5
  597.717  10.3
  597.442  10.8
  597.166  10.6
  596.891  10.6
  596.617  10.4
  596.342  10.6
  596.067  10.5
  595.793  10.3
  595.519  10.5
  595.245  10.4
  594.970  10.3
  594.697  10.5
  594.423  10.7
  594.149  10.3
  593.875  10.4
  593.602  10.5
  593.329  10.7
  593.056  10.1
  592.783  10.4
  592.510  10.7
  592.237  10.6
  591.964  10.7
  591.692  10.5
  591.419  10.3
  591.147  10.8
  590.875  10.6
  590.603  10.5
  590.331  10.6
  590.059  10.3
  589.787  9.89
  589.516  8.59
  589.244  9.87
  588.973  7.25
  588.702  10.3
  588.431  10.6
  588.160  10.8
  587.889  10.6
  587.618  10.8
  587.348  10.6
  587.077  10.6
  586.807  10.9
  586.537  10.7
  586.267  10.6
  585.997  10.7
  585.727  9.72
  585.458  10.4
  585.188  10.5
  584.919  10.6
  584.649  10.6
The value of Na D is 0.19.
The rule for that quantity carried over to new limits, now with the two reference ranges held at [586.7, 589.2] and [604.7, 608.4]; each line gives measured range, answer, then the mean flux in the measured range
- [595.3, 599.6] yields -0.06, 10.5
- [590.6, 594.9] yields -0.10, 10.5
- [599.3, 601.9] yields 0.00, 10.3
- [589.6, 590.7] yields 0.00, 10.2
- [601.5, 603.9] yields 0.01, 10.3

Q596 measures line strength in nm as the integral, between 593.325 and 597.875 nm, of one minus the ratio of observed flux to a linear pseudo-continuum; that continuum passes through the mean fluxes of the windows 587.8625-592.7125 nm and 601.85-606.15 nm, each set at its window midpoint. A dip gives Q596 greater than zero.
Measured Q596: -0.099 nm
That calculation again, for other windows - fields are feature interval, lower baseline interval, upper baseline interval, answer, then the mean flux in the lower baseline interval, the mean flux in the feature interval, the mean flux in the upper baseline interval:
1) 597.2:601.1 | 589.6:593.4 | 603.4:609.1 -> 0.010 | 10.4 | 10.4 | 10.4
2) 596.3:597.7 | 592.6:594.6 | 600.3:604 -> -0.025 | 10.4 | 10.6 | 10.3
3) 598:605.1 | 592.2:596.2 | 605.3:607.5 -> 0.032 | 10.5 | 10.4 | 10.4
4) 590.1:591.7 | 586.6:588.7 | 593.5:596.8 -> 0.006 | 10.7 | 10.5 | 10.5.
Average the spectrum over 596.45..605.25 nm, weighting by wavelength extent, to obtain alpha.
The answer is 10.4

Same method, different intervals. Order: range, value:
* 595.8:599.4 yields 10.5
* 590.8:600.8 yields 10.5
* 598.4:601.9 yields 10.3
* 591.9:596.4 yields 10.5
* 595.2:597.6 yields 10.5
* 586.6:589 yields 10.4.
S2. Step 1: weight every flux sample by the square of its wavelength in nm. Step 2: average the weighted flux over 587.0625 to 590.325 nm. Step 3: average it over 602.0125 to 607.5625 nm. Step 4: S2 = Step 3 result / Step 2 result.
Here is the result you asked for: 1.1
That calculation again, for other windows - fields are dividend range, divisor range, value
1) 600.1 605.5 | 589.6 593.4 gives 1.03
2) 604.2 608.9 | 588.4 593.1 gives 1.08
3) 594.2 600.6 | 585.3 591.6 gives 1.05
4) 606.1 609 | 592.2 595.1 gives 1.03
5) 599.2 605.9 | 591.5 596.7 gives 1.02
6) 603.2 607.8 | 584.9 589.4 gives 1.08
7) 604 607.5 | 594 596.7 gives 1.03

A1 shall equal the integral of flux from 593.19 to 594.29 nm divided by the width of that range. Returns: 10.5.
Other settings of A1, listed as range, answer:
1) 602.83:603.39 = 10.6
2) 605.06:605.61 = 10.3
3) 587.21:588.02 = 10.7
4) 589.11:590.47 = 9.85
